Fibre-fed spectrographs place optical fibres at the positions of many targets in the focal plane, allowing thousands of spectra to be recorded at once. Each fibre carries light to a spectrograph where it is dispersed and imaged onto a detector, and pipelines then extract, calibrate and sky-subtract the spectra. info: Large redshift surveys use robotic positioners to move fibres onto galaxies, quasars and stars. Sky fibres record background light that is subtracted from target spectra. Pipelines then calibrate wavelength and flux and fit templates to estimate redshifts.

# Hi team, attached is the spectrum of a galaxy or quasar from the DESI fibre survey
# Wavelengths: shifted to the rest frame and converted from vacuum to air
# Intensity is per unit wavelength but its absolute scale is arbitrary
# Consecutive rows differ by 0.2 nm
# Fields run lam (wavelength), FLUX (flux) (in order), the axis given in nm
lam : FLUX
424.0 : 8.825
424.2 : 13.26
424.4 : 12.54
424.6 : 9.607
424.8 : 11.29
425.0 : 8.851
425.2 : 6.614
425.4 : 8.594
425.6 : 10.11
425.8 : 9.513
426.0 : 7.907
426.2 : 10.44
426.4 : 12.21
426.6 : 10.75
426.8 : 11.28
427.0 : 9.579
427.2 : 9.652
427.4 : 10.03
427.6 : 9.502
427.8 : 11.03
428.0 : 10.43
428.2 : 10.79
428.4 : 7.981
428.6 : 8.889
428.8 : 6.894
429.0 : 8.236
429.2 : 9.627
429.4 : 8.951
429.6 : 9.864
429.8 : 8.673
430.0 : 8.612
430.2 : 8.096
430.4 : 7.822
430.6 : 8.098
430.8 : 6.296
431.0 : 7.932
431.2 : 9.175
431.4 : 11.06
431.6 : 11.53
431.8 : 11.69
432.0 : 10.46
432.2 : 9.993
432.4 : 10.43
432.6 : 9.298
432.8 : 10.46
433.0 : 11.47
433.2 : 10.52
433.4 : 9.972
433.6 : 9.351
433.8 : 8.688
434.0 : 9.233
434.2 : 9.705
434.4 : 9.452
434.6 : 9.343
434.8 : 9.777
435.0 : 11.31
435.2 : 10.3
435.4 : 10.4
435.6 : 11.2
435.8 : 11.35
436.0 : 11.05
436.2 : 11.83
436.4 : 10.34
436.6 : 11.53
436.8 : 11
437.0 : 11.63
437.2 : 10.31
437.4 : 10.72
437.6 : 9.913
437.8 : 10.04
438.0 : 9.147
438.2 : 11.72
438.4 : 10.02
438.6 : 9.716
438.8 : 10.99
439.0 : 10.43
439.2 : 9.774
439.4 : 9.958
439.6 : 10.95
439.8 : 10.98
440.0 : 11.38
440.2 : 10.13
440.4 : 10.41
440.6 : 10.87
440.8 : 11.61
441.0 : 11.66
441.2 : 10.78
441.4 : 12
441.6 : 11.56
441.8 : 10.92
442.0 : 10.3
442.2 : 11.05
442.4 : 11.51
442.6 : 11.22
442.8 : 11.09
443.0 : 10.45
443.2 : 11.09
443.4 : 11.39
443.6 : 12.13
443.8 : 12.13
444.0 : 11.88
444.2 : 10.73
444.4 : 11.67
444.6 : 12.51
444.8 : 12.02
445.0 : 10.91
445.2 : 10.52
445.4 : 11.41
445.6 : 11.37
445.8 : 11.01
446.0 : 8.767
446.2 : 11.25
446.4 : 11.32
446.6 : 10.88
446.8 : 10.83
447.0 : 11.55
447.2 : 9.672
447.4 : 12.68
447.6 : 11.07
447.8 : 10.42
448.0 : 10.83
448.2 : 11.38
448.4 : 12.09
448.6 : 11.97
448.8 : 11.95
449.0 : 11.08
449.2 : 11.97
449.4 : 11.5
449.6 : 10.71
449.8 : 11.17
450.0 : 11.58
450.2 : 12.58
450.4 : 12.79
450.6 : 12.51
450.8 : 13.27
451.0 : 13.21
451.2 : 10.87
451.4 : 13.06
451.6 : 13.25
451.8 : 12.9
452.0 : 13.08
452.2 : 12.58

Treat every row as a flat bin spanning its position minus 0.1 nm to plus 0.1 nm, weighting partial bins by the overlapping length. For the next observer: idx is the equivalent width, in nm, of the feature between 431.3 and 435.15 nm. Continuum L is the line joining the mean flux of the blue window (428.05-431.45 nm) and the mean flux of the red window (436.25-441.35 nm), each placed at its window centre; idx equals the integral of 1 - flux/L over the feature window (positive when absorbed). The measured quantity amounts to -0.33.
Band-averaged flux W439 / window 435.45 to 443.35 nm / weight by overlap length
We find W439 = 10.8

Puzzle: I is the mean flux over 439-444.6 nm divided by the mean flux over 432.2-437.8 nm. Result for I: 1.07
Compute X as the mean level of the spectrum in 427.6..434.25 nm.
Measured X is 9.43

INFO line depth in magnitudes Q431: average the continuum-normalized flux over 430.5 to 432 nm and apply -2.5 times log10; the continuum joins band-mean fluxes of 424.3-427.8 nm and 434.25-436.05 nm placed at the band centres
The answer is 0.08 mag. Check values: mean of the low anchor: 9.94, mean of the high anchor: 10.4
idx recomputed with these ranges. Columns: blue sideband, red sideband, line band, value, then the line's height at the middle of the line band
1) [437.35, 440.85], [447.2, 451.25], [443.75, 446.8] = 0.01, 11.2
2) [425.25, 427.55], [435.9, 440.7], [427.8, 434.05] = 0.48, 10.2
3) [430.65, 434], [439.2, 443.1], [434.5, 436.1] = -0.06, 10.2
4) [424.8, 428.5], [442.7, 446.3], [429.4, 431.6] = 0.30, 10.1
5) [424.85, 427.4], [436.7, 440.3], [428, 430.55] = 0.29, 9.88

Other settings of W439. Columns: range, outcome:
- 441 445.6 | 11.3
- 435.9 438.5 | 10.7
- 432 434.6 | 9.88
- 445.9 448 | 10.8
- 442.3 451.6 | 11.5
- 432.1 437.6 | 10.4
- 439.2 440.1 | 10.7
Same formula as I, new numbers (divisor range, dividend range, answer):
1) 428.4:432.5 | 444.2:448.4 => 1.22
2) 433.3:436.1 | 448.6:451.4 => 1.19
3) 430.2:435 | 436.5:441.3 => 1.10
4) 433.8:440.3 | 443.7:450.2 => 1.08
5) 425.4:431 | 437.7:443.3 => 1.16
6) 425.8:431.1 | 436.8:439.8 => 1.13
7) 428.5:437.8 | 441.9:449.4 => 1.14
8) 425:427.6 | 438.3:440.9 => 1.09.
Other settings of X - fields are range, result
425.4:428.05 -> 10.1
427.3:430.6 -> 9.06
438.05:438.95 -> 10.5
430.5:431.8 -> 9.22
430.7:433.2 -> 10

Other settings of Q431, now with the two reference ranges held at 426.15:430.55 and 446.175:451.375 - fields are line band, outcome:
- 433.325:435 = 0.06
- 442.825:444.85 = -0.05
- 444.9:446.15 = 0.06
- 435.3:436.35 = -0.09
